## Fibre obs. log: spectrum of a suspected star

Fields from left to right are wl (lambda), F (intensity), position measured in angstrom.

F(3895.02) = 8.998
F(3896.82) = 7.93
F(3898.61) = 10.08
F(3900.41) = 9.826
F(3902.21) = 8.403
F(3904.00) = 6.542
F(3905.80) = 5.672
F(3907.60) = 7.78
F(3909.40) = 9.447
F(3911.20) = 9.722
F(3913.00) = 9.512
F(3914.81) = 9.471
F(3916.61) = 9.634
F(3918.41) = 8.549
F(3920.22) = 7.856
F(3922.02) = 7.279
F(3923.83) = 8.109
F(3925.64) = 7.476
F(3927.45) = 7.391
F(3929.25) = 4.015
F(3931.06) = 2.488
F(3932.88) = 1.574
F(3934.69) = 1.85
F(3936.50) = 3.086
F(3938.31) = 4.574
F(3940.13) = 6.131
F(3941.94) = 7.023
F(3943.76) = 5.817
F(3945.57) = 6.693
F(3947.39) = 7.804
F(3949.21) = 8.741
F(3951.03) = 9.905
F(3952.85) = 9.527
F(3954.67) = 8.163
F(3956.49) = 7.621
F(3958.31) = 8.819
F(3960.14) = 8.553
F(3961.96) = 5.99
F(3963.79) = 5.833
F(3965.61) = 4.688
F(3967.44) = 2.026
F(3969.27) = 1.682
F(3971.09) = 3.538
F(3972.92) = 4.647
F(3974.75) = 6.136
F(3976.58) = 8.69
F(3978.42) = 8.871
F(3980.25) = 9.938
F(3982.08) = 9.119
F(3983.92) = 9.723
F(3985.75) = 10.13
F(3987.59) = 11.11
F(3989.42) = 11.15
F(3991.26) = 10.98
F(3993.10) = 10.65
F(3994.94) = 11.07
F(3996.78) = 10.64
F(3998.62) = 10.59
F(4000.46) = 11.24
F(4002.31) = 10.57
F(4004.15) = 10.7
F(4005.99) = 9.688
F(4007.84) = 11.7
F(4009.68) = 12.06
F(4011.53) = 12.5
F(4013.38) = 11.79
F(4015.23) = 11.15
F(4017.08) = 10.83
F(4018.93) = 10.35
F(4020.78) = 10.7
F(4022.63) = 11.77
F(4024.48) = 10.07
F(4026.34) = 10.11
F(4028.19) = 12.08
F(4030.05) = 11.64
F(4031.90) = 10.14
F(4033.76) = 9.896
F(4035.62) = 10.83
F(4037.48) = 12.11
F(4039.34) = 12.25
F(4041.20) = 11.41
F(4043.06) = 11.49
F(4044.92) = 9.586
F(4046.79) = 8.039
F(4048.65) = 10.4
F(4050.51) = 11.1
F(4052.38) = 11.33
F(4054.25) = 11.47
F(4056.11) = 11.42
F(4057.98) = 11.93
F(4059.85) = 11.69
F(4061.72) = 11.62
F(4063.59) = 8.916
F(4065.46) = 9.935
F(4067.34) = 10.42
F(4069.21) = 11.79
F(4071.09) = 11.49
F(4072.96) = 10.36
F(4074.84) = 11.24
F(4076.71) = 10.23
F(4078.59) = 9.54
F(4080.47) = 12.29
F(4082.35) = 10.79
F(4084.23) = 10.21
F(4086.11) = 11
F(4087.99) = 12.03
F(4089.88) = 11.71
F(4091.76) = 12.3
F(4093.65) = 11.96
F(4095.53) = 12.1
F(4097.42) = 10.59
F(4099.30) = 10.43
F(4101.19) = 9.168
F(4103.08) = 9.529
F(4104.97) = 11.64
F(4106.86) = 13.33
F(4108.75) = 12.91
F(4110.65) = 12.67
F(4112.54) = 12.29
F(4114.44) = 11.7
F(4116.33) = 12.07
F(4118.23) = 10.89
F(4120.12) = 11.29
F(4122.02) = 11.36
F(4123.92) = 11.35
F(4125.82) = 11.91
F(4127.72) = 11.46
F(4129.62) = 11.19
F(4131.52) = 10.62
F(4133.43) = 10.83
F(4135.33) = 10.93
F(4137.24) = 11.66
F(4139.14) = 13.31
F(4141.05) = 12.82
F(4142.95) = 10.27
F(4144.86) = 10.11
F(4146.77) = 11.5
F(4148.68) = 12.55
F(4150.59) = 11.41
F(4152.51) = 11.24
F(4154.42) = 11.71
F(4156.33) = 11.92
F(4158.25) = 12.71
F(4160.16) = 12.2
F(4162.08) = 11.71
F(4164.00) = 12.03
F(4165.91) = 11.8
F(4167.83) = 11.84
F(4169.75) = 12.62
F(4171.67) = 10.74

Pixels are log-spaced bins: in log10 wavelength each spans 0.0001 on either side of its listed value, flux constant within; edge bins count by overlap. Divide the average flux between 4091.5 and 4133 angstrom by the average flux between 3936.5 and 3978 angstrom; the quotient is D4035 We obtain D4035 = 1.8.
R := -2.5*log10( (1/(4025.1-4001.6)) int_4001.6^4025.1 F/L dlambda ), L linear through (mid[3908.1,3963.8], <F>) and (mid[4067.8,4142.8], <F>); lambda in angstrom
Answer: -0.22 mag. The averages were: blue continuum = 7.08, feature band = 11.1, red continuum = 11.4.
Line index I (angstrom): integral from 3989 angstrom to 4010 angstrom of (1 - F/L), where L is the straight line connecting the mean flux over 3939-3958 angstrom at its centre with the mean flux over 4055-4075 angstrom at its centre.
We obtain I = -4.0 angstrom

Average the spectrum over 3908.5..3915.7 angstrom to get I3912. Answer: 9.53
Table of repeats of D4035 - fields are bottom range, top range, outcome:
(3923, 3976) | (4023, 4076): 1.85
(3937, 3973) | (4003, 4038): 1.73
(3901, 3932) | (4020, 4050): 1.42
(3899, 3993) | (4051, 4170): 1.57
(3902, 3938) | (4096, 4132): 1.70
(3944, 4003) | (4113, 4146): 1.38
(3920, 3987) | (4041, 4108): 1.68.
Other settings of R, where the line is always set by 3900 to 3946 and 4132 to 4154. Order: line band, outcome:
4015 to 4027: -0.21 mag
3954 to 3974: 0.33 mag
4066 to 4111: -0.09 mag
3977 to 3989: -0.22 mag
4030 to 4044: -0.21 mag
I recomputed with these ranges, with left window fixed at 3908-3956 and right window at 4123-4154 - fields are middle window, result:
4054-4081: -2.7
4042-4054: -1.1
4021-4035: -2.7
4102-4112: -1.1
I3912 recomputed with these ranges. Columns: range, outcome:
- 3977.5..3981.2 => 9.41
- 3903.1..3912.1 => 7.84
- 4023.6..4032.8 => 10.8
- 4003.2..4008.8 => 10.7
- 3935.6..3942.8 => 5.2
